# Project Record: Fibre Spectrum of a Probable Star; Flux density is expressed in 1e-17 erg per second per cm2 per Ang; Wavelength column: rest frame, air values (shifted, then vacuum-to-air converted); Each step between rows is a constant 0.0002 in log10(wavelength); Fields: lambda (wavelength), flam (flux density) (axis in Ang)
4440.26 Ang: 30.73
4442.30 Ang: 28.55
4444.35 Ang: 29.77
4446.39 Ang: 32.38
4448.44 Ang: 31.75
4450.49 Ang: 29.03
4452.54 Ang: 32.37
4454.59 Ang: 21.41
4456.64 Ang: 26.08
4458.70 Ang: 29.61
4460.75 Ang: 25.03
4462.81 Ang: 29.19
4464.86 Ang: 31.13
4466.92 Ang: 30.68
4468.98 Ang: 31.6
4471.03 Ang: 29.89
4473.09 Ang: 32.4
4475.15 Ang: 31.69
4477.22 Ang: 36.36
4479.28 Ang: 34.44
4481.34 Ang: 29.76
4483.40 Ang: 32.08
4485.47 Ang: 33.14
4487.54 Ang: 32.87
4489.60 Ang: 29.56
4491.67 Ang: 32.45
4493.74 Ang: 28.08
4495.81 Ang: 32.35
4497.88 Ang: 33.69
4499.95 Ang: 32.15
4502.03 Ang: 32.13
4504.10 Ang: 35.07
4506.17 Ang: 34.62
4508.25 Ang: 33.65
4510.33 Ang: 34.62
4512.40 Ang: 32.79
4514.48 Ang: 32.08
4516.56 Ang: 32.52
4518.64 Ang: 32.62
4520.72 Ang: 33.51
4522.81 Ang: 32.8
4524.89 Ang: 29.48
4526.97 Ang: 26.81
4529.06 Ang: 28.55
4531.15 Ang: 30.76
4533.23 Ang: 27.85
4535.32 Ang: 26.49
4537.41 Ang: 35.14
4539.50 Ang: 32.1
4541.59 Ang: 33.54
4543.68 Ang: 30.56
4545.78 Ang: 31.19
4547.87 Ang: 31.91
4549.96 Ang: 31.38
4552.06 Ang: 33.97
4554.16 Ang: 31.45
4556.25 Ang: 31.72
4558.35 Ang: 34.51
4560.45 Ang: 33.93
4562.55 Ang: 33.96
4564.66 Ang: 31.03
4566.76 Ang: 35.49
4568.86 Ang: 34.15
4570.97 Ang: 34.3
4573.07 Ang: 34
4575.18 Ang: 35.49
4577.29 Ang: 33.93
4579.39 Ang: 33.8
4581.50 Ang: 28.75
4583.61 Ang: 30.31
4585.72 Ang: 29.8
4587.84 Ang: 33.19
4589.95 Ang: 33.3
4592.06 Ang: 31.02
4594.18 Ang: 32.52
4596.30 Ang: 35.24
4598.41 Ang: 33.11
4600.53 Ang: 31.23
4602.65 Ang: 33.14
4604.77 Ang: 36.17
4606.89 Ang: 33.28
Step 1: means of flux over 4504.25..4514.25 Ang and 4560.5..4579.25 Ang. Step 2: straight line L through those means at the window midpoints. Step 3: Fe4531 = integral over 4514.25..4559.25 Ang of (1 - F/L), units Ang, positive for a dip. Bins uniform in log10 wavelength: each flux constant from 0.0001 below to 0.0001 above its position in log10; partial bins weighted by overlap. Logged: 3.40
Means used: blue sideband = 33.9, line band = 31.4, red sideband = 34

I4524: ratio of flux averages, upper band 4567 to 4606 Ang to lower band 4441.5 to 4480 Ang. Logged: 1.10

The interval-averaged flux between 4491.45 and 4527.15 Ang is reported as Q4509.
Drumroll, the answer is 32.4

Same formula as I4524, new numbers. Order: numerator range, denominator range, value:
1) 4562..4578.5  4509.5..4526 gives 1.05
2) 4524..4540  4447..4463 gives 1.05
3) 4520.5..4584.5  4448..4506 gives 1.03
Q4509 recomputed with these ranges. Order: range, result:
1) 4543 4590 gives 32.7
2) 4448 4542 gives 31.2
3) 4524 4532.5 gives 28.9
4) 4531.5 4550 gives 31.1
